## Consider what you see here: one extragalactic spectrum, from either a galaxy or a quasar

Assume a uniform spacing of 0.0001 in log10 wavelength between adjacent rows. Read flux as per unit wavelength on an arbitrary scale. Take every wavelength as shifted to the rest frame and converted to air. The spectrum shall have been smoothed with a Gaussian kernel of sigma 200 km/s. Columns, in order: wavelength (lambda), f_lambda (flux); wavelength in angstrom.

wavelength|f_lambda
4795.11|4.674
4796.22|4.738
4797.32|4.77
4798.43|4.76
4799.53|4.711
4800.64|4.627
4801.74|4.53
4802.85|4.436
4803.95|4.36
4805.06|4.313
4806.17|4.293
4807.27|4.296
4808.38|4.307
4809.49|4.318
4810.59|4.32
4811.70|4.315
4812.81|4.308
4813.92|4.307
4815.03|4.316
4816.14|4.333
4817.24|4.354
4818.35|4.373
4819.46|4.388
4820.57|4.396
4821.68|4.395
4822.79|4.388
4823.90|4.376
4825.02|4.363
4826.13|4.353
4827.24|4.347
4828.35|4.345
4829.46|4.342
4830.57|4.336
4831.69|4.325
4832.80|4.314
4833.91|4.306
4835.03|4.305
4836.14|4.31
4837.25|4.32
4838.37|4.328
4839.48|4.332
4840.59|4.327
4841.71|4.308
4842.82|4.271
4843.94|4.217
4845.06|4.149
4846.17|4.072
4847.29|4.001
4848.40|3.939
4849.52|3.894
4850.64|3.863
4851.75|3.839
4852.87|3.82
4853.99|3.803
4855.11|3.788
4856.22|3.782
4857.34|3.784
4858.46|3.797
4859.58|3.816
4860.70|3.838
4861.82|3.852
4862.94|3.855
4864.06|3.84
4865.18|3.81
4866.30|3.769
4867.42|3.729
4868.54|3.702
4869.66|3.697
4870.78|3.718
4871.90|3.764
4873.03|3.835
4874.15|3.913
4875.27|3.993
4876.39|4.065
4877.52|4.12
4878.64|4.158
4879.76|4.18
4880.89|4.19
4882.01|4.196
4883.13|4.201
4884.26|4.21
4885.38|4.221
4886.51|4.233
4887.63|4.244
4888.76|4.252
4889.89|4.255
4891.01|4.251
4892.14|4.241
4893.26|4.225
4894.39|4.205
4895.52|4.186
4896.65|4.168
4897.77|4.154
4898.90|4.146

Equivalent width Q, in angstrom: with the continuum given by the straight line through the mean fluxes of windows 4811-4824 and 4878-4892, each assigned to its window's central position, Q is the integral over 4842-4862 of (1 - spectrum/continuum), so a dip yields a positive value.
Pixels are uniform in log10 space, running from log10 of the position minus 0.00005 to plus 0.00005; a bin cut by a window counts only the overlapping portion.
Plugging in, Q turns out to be 1.7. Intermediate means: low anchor 4.35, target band 3.92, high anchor 4.22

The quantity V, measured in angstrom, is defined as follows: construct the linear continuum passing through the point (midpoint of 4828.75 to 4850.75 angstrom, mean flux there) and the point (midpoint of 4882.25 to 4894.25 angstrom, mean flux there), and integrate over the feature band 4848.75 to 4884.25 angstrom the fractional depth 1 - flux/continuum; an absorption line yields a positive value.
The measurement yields 2.8 angstrom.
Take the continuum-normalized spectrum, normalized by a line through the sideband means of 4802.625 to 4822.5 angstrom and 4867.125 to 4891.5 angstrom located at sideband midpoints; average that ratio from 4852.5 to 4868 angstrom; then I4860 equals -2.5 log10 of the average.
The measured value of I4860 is 0.09 mag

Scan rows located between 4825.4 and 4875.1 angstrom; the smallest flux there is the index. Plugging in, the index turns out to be 3.697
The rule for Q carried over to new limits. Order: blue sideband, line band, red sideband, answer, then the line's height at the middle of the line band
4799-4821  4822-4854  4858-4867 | -1.0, 4.08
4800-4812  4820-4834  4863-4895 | -0.2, 4.28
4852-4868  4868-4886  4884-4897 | 0.1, 4.04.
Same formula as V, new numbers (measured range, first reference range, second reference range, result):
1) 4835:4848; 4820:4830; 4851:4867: -0.4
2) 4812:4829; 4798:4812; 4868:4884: -0.1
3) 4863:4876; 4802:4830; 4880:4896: 1.4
